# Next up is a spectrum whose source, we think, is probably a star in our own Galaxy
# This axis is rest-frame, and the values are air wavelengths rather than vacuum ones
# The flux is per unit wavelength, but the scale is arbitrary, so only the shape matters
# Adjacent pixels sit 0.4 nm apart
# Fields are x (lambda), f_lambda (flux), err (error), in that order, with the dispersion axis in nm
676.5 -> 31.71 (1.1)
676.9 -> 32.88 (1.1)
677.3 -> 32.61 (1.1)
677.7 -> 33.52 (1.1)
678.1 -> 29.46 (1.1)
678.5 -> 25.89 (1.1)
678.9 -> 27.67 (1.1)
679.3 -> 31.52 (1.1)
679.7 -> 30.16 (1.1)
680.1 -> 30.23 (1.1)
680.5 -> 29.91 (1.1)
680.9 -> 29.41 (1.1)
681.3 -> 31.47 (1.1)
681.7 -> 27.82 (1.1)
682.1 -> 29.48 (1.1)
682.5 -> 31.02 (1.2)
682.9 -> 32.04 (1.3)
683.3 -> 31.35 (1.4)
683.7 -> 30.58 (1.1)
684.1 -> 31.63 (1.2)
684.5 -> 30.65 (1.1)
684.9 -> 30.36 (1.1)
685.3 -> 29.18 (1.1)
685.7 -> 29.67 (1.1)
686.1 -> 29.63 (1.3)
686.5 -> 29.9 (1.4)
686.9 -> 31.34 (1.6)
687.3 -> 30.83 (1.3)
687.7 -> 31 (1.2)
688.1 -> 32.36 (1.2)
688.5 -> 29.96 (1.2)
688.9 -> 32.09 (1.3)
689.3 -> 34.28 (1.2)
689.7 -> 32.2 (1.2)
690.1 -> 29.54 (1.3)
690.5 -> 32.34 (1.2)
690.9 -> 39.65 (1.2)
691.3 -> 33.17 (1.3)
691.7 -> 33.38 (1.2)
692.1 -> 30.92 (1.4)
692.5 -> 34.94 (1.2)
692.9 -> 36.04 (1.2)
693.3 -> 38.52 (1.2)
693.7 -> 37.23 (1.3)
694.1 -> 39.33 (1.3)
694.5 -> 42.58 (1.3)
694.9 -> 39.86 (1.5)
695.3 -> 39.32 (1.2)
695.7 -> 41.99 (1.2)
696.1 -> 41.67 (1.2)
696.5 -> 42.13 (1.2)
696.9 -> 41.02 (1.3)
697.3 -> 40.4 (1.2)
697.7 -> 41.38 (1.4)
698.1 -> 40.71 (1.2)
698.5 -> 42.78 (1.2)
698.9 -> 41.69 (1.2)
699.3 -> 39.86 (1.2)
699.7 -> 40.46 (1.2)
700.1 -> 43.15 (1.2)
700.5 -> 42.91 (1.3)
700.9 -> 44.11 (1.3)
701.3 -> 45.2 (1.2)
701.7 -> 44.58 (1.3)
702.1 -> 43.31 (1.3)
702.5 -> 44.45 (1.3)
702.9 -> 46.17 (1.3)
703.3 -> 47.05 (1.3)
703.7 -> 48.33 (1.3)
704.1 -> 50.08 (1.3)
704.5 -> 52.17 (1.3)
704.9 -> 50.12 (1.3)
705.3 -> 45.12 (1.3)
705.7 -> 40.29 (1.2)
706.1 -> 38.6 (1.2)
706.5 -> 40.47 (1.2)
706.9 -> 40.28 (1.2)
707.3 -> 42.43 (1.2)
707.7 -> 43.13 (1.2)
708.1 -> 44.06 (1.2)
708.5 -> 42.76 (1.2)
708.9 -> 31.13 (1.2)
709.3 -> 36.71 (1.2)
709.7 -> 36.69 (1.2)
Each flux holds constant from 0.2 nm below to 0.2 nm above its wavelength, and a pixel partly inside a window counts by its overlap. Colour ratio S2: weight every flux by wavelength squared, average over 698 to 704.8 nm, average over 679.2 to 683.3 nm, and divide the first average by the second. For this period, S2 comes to 1.56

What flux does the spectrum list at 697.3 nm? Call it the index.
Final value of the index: 40.4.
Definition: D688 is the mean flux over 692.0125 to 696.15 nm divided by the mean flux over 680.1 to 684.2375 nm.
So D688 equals 1.26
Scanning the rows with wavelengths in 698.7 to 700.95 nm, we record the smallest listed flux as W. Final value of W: 39.86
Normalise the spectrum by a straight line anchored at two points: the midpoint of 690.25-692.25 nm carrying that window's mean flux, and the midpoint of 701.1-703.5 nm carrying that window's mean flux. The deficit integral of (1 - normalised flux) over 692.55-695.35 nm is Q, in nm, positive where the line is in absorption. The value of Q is -0.16 nm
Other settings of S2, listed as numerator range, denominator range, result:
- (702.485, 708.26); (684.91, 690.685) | 1.52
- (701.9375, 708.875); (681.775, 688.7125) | 1.53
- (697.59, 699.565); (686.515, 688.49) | 1.37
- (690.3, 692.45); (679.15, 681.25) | 1.16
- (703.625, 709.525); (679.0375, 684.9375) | 1.51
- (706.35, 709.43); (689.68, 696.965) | 1.13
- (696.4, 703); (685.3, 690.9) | 1.40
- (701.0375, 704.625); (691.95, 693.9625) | 1.34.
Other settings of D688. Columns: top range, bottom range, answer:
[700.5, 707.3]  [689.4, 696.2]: 1.23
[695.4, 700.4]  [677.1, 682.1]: 1.38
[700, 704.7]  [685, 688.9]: 1.51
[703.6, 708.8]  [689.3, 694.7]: 1.25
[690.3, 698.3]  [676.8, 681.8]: 1.27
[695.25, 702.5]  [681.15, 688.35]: 1.38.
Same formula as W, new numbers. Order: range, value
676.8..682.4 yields 25.89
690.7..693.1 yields 30.92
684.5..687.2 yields 29.18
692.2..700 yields 34.94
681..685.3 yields 27.82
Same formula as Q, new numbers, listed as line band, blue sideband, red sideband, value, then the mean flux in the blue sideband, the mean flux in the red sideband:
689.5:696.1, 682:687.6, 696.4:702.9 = 0.107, 30.6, 42.5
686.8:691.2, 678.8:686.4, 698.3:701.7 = 0.308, 30.2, 42.6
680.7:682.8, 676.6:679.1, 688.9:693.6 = 0.102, 30.4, 34.1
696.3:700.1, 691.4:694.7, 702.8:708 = -0.120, 36.5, 44.9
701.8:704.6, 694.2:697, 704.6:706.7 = -0.278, 41.2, 43.4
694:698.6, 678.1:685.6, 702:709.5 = -0.354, 30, 43.5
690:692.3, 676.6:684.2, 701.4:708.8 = 0.203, 30.5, 44.5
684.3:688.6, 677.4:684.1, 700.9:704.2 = 0.480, 30.2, 45.9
